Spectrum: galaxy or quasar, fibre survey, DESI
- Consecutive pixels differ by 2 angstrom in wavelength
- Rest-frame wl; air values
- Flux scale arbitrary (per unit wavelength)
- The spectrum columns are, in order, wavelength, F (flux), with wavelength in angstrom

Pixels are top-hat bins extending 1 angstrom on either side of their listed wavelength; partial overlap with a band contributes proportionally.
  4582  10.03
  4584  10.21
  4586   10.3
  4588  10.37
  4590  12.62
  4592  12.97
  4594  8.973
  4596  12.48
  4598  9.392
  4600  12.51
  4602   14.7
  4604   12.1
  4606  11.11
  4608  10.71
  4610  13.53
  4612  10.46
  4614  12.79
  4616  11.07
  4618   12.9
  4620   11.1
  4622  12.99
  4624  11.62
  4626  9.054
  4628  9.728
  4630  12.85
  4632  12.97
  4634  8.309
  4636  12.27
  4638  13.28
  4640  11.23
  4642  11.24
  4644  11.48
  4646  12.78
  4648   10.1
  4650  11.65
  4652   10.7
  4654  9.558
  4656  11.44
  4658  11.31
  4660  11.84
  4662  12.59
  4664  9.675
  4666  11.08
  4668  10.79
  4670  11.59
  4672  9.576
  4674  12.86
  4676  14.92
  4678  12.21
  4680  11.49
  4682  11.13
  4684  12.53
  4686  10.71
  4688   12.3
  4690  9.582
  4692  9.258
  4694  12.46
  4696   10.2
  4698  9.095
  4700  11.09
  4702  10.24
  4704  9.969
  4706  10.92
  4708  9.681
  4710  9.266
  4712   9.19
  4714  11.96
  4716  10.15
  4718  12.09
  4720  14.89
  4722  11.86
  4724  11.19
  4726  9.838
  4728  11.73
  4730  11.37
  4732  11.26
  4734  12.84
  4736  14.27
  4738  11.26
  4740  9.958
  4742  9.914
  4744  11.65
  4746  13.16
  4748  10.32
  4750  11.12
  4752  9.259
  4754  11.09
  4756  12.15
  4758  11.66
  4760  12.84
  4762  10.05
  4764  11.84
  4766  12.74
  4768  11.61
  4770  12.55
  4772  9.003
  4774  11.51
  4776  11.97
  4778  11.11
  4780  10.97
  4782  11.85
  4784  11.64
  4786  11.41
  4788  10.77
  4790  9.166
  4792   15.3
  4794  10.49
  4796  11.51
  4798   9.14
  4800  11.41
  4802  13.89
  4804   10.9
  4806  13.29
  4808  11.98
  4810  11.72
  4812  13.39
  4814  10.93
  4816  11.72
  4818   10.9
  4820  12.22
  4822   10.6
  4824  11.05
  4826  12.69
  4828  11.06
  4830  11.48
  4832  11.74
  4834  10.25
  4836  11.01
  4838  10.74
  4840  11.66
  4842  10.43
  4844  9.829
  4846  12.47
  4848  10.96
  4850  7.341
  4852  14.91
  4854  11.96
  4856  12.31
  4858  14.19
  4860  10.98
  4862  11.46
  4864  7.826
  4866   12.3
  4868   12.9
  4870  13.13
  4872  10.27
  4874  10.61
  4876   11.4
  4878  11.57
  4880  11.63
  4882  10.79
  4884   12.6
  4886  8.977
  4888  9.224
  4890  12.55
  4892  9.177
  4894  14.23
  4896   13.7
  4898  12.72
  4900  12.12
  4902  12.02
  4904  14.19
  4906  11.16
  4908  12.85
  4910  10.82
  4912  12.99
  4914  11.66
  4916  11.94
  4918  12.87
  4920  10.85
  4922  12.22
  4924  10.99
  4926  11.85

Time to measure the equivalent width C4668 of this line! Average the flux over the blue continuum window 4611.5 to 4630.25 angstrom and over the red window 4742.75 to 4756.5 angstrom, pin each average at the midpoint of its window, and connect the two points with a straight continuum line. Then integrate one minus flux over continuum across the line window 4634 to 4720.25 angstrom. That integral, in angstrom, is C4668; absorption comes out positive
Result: 1.3 angstrom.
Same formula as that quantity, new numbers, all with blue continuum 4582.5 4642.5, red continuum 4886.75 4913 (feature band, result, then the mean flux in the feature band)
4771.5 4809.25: 1.3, 11.5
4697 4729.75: 2.5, 10.8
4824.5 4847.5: 1.5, 11.2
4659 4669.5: 0.4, 11.2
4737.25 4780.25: 2.0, 11.3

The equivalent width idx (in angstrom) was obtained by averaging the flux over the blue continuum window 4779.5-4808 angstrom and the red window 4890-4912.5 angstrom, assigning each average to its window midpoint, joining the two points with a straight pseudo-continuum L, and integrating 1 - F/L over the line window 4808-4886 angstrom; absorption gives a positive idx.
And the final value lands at 3.5 angstrom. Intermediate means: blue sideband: 11.6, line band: 11.4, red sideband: 12.4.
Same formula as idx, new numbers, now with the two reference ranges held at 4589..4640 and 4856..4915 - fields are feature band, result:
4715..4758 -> 0.8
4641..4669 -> 1.3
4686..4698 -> 1.1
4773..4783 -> 0.2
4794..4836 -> 0.6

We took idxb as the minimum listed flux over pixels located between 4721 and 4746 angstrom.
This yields 9.838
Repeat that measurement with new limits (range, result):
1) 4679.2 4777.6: 9.003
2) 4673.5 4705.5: 9.095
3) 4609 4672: 8.309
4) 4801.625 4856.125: 7.341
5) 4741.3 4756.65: 9.259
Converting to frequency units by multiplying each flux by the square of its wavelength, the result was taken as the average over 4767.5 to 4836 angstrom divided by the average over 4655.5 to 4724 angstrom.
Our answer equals 1.08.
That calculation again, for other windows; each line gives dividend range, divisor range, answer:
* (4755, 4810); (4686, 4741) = 1.08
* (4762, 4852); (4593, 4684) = 1.06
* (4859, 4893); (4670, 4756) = 1.05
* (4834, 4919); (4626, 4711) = 1.14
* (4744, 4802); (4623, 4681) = 1.05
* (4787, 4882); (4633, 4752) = 1.09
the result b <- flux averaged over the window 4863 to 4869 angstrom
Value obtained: 11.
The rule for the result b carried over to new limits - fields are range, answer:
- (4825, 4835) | 11.4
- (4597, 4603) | 12.2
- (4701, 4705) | 10.1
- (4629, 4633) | 12.9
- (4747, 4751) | 10.7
